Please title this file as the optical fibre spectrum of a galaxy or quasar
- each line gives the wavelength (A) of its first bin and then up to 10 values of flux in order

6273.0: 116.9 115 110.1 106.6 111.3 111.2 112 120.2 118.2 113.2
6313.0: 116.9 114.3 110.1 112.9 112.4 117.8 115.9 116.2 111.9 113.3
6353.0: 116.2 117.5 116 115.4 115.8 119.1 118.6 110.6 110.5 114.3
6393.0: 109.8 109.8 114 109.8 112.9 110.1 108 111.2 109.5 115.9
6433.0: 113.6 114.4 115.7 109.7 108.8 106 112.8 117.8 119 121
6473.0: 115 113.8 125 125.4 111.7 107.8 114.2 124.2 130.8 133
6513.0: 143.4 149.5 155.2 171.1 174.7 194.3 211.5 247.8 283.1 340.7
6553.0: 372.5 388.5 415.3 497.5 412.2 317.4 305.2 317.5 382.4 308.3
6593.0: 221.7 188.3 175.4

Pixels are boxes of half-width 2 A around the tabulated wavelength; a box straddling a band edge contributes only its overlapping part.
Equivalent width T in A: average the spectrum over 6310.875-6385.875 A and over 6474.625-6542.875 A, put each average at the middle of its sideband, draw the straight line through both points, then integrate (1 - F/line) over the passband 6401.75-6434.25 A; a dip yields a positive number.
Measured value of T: 4.5 A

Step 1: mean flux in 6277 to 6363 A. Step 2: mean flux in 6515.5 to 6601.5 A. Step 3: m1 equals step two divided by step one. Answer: 2.5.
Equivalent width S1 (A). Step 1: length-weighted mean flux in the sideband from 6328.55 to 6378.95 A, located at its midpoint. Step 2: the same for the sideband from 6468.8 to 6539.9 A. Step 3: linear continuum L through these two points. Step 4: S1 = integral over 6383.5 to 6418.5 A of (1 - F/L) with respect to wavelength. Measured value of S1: 3.7 A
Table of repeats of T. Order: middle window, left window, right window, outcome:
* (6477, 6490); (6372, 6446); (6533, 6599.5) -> 5.58 A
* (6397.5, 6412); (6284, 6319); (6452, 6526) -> 1.04 A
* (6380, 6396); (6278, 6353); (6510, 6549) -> 3.49 A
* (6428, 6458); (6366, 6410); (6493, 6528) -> 3.10 A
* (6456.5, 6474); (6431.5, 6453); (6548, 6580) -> 4.78 A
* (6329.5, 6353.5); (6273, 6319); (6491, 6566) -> 3.63 A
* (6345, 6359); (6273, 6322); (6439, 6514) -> -0.02 A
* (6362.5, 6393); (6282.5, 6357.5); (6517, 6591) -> 8.63 A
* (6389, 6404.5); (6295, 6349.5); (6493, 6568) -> 4.54 A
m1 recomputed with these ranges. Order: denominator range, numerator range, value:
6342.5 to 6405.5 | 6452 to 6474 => 1.01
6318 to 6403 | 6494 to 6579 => 2.19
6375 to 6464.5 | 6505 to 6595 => 2.46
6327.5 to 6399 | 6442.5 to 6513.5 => 1.03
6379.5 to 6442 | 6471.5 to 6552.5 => 1.50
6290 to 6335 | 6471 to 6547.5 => 1.36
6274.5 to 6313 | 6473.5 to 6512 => 1.07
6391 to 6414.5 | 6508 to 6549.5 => 1.77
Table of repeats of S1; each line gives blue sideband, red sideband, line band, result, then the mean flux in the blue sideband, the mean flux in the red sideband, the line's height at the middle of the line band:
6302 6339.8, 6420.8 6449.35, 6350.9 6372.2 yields -0.43 A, 115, 113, 114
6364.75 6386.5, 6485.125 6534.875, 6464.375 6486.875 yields 2.50 A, 115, 142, 135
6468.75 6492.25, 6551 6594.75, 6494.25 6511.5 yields 4.98 A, 118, 359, 176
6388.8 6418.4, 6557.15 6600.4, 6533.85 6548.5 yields 1.73 A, 111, 334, 286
